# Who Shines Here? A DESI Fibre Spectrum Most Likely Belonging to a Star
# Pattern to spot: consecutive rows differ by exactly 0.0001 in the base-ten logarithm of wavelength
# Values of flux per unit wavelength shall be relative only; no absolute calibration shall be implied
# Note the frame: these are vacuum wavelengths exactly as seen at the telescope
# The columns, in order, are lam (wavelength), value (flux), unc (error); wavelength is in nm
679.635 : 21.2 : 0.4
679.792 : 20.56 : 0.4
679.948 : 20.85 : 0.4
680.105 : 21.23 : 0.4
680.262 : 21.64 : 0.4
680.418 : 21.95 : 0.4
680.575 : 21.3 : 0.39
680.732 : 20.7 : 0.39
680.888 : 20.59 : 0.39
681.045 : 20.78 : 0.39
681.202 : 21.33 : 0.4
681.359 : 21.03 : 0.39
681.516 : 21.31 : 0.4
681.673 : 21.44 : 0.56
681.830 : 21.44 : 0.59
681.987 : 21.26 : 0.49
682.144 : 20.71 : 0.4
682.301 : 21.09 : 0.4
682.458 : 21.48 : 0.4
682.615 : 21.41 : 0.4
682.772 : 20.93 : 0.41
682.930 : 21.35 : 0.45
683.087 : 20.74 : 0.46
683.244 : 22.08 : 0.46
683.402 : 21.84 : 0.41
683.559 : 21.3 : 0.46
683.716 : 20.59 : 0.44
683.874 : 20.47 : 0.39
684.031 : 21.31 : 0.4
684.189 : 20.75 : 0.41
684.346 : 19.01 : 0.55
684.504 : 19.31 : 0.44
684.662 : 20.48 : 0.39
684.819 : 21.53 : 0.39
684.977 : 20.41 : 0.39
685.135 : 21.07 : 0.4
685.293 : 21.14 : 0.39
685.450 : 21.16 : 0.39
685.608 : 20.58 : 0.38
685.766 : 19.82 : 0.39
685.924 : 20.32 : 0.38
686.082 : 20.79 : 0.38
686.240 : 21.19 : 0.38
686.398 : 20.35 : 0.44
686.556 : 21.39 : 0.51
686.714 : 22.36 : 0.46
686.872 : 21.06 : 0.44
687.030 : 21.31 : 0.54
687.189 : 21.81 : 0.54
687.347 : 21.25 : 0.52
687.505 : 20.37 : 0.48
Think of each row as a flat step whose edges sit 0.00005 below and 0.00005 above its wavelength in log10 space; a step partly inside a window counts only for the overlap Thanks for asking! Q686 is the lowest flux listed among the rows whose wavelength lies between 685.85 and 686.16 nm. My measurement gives 20.32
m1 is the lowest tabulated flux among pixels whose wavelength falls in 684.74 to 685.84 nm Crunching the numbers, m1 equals 19.82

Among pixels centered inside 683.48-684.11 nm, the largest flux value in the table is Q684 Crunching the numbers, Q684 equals 21.31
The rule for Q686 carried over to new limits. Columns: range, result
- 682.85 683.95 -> 20.47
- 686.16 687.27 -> 20.35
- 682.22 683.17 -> 20.74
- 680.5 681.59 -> 20.59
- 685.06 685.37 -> 21.07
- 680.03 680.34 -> 21.23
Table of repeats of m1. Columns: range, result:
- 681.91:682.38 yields 20.71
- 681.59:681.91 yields 21.44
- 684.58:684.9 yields 20.48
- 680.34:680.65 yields 21.3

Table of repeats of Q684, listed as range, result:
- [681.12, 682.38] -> 21.44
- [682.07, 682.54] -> 21.48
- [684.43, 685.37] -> 21.53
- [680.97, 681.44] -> 21.33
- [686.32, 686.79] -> 22.36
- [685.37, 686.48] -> 21.19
